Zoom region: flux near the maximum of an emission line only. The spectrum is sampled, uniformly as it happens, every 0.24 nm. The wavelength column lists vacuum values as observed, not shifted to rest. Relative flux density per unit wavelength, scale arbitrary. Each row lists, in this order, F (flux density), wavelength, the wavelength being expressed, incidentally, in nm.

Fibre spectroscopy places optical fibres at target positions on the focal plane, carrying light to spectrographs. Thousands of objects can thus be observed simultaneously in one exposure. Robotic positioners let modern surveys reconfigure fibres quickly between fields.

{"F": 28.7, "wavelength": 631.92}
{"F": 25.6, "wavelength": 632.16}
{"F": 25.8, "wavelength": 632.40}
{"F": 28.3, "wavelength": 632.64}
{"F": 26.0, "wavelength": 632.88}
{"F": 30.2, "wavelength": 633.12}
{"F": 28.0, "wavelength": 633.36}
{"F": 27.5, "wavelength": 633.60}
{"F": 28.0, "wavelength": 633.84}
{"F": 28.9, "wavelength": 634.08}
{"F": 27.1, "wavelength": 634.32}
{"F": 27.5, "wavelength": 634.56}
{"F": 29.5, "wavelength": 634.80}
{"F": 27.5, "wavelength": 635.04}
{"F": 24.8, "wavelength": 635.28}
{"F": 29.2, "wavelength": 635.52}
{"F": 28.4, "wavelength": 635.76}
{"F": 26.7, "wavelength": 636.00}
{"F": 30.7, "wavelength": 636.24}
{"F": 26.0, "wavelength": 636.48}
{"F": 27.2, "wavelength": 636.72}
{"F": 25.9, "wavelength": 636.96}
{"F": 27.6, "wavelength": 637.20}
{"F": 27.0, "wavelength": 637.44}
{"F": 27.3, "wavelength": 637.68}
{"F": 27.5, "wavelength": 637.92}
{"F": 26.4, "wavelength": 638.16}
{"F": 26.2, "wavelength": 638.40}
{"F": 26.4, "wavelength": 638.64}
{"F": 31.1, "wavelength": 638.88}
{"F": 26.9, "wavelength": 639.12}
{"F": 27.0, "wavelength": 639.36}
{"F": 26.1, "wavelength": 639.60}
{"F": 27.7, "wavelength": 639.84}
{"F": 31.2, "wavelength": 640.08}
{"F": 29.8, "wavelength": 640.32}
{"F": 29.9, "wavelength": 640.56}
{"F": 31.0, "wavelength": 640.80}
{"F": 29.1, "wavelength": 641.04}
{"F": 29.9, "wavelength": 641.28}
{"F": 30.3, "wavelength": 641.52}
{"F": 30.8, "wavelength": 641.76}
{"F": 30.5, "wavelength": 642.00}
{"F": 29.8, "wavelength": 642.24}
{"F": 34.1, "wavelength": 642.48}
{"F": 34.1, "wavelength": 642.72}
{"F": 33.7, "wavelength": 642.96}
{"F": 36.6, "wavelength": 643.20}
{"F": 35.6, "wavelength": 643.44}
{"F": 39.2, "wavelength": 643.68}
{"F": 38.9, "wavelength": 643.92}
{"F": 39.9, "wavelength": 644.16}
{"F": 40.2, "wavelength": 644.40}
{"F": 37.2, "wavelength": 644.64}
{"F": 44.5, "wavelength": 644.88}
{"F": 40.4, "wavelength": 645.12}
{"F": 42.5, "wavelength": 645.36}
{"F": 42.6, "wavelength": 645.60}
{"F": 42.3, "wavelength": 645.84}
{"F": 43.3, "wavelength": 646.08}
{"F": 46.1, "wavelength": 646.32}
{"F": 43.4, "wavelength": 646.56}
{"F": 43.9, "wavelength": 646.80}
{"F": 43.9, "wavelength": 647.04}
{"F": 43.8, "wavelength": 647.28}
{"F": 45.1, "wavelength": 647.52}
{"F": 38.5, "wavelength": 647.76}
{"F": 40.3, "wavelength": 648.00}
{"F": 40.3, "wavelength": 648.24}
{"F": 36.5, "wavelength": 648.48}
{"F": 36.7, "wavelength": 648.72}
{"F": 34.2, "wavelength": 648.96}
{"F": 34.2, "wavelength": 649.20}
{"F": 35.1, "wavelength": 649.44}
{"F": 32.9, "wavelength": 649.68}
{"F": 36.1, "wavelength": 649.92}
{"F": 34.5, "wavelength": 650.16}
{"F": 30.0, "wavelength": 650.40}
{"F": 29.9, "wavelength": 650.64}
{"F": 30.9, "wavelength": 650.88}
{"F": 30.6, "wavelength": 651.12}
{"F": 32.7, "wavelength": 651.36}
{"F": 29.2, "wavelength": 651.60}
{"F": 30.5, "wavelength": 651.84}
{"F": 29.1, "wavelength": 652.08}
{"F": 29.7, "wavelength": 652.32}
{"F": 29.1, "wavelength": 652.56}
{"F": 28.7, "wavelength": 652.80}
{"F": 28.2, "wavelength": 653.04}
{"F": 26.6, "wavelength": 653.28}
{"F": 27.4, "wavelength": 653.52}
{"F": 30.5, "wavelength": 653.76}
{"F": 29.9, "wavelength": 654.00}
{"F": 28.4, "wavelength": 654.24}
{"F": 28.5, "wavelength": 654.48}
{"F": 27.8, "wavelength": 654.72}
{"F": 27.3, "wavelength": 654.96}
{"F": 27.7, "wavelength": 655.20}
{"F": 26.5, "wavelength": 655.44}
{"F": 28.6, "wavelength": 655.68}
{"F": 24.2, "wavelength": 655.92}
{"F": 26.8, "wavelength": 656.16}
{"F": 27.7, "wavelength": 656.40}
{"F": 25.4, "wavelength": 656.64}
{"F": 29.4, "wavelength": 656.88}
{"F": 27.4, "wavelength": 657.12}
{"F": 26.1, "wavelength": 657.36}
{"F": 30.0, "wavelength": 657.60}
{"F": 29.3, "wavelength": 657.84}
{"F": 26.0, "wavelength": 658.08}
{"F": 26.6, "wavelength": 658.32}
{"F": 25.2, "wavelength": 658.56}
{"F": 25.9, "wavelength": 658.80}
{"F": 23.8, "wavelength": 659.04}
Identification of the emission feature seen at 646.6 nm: Mg II 2798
